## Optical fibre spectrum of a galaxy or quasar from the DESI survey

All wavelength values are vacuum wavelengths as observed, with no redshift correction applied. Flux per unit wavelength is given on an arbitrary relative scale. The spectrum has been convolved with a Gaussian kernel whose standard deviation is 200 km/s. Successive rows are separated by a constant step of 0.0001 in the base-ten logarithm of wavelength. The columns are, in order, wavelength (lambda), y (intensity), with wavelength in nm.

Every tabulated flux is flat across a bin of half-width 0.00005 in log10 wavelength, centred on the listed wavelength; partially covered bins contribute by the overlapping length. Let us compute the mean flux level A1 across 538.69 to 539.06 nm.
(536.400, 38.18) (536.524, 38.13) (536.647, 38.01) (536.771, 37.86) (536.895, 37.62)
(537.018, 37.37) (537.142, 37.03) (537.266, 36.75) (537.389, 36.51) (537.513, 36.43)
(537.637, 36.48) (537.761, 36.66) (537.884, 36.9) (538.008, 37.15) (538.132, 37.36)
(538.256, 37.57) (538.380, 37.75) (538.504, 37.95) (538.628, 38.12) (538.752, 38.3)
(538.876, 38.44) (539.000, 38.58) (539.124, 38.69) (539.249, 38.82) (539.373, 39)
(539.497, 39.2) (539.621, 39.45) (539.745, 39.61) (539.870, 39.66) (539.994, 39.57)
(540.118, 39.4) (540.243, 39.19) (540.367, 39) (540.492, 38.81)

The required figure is 38.5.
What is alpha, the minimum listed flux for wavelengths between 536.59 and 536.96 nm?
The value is 37.62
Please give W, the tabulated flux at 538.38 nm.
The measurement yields 37.75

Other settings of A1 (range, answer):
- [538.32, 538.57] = 37.9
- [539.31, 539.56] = 39.2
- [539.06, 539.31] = 38.6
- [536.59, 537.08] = 37.7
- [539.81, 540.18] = 39.6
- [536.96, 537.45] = 36.9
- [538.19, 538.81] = 37.9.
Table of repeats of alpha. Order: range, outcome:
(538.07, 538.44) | 37.36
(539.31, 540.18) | 39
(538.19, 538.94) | 37.57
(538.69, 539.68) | 38.3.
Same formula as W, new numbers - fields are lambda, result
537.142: 37.03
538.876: 38.44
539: 38.58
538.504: 37.95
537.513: 36.43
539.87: 39.66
